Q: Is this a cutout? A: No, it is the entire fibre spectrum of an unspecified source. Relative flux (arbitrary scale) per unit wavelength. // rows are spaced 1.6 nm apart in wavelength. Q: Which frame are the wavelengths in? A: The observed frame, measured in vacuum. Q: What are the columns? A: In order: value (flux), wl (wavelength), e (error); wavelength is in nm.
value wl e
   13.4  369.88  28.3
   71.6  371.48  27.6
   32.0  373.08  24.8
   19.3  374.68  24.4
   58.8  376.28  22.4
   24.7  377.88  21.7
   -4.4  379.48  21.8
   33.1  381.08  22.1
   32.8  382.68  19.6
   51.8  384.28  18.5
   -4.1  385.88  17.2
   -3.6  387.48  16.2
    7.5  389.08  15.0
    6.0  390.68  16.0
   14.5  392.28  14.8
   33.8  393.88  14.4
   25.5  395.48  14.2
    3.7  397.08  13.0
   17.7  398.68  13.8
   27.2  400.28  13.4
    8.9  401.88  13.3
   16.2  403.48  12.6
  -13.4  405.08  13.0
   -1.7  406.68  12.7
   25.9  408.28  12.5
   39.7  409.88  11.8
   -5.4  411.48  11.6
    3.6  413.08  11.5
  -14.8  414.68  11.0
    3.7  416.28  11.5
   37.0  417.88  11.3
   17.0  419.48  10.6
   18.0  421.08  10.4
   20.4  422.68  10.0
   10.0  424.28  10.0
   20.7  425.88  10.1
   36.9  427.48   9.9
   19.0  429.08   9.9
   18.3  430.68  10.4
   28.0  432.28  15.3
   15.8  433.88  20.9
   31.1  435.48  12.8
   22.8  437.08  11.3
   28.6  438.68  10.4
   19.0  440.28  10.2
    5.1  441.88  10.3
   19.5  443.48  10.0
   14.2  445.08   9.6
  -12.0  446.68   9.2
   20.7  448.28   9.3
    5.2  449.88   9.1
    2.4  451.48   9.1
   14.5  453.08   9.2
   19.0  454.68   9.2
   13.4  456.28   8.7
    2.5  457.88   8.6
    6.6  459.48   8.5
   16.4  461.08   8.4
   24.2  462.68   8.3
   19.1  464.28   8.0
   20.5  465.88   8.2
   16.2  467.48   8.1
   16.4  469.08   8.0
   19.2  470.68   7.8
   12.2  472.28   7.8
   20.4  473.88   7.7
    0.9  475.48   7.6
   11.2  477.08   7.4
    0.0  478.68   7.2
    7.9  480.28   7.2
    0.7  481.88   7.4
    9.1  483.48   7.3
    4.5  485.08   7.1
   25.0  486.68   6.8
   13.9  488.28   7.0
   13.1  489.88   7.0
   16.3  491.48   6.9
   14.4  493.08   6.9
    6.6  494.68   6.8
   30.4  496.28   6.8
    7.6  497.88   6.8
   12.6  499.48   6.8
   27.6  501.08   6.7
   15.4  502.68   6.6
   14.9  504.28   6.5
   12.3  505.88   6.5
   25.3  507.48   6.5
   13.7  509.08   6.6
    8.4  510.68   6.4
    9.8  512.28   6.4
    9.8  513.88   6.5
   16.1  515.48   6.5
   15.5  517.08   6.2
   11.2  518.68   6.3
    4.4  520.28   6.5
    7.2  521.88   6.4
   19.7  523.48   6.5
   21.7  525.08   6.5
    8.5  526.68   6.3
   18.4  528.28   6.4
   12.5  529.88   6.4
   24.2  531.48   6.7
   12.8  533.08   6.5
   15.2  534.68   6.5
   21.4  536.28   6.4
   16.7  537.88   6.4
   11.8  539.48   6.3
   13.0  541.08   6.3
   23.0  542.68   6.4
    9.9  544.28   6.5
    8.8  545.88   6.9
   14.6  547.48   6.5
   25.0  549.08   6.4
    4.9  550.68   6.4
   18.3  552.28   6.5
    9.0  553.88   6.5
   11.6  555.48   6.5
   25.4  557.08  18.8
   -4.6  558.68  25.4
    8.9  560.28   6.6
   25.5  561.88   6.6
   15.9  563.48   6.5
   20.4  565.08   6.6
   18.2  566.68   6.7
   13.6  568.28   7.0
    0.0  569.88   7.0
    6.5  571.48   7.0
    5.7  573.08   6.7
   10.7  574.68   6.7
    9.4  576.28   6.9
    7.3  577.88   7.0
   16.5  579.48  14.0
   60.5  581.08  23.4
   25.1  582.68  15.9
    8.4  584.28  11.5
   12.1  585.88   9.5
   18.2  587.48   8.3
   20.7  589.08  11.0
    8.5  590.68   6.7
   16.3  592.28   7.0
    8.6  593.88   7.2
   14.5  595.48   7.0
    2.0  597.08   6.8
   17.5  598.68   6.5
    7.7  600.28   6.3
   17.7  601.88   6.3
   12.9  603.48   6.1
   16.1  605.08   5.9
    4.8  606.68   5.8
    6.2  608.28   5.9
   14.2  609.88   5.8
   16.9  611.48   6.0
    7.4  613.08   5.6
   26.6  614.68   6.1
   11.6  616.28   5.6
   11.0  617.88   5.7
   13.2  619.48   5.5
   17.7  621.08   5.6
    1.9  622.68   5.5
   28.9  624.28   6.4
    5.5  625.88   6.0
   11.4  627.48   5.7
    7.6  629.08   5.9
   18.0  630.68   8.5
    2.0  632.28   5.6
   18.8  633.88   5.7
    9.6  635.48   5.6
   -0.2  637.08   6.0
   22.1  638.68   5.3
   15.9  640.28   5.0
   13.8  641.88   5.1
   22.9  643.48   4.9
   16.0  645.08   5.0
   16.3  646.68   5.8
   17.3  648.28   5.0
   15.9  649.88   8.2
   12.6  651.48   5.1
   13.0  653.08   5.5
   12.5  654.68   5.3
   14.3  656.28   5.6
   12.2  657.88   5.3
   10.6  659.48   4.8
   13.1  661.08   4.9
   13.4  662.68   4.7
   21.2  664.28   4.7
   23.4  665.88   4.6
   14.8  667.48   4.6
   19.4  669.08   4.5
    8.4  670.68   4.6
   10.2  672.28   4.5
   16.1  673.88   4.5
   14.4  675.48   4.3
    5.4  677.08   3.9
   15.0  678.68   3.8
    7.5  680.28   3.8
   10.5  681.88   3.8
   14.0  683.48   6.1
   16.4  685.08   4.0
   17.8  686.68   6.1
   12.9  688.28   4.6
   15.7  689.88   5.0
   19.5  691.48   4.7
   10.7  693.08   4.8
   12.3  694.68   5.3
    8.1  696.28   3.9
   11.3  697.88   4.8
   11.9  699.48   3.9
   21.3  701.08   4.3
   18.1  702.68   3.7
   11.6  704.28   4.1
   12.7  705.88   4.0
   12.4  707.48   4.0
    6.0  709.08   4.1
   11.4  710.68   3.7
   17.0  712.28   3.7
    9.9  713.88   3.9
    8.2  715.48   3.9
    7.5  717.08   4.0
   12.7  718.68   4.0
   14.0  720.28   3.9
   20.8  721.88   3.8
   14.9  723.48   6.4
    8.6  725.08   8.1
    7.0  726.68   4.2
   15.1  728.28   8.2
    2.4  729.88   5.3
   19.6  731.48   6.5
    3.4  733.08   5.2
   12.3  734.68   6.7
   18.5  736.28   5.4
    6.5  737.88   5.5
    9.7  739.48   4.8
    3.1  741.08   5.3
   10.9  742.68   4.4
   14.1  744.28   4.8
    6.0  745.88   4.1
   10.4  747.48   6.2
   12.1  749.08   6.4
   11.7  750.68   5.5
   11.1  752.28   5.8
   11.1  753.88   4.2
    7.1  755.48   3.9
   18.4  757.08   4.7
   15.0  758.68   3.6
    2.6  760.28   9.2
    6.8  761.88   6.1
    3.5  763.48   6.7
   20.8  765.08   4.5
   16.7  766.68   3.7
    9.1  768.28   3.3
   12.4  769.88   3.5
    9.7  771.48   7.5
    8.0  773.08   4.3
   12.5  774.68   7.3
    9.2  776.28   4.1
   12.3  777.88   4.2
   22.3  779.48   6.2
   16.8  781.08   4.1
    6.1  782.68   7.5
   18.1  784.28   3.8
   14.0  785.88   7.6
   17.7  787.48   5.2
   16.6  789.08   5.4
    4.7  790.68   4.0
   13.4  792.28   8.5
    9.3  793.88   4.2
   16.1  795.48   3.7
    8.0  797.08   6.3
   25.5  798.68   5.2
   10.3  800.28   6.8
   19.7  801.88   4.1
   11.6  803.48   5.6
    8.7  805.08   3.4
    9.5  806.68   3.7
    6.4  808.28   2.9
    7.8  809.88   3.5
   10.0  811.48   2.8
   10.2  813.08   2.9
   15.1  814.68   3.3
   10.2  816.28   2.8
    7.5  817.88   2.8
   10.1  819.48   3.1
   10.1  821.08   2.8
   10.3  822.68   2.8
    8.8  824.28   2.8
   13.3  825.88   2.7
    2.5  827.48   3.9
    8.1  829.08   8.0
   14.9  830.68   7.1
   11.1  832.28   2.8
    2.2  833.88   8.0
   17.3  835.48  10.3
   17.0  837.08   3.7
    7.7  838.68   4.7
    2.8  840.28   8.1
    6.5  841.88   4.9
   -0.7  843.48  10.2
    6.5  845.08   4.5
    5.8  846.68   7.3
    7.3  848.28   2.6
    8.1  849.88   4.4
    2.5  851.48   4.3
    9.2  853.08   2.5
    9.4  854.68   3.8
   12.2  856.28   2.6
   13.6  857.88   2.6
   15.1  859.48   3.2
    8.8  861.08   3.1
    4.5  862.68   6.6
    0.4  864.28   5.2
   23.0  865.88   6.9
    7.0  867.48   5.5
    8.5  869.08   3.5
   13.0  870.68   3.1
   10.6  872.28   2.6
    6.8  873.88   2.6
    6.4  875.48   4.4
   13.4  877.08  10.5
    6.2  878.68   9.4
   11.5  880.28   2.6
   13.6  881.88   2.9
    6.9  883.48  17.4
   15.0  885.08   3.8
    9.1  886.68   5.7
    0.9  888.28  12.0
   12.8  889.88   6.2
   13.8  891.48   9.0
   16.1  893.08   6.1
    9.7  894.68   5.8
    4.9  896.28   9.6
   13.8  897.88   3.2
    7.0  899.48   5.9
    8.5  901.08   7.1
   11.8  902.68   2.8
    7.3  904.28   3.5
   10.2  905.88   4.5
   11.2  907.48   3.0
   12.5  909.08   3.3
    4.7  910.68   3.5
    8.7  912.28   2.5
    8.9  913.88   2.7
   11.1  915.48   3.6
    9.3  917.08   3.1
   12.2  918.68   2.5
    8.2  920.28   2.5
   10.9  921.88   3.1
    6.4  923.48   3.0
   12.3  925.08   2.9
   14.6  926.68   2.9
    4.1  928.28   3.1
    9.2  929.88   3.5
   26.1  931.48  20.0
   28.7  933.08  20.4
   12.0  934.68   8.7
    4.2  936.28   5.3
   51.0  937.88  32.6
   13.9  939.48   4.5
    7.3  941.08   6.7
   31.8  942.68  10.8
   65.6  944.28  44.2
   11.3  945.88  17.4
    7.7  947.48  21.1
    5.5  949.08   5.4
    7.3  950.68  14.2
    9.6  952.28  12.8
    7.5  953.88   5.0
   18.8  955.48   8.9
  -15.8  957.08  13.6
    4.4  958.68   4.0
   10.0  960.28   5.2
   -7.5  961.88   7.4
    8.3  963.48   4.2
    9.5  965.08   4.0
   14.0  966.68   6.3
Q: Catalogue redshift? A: 1.61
